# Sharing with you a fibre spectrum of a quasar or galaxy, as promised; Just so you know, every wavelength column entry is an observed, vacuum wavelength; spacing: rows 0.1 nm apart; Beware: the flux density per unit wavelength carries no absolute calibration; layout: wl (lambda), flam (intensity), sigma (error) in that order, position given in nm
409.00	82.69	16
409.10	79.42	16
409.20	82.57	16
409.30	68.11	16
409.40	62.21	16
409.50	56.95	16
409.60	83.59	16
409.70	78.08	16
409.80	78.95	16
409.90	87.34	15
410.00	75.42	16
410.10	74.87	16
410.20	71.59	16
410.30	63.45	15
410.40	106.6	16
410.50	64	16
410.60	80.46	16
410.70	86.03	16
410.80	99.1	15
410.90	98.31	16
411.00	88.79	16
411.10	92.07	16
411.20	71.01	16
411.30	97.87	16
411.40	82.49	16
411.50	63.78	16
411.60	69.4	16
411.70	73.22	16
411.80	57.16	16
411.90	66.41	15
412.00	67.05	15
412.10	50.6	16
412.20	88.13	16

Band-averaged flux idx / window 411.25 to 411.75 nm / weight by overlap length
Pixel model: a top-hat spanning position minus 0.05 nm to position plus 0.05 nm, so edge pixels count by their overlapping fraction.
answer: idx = 77.4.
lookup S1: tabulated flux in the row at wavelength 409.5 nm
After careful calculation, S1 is 56.95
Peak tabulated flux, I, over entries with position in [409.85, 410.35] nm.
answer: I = 87.34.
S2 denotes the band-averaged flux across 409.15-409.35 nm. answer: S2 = 75.3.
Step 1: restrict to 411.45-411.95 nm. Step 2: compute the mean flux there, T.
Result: 66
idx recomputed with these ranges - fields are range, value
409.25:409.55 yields 62.4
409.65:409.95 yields 81.5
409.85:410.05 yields 81.4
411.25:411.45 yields 90.2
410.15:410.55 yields 76.4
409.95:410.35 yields 71.3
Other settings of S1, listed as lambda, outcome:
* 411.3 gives 97.87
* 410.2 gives 71.59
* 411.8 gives 57.16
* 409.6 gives 83.59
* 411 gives 88.79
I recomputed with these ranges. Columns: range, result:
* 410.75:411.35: 99.1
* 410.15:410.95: 106.6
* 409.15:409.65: 83.59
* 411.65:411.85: 73.22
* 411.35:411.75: 82.49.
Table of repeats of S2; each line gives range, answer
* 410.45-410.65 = 72.2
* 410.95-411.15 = 90.4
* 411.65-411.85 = 65.2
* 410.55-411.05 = 90.5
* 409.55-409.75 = 80.8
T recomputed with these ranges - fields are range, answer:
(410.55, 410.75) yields 83.2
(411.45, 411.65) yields 66.6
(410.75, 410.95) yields 98.7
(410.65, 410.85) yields 92.6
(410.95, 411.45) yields 86.4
